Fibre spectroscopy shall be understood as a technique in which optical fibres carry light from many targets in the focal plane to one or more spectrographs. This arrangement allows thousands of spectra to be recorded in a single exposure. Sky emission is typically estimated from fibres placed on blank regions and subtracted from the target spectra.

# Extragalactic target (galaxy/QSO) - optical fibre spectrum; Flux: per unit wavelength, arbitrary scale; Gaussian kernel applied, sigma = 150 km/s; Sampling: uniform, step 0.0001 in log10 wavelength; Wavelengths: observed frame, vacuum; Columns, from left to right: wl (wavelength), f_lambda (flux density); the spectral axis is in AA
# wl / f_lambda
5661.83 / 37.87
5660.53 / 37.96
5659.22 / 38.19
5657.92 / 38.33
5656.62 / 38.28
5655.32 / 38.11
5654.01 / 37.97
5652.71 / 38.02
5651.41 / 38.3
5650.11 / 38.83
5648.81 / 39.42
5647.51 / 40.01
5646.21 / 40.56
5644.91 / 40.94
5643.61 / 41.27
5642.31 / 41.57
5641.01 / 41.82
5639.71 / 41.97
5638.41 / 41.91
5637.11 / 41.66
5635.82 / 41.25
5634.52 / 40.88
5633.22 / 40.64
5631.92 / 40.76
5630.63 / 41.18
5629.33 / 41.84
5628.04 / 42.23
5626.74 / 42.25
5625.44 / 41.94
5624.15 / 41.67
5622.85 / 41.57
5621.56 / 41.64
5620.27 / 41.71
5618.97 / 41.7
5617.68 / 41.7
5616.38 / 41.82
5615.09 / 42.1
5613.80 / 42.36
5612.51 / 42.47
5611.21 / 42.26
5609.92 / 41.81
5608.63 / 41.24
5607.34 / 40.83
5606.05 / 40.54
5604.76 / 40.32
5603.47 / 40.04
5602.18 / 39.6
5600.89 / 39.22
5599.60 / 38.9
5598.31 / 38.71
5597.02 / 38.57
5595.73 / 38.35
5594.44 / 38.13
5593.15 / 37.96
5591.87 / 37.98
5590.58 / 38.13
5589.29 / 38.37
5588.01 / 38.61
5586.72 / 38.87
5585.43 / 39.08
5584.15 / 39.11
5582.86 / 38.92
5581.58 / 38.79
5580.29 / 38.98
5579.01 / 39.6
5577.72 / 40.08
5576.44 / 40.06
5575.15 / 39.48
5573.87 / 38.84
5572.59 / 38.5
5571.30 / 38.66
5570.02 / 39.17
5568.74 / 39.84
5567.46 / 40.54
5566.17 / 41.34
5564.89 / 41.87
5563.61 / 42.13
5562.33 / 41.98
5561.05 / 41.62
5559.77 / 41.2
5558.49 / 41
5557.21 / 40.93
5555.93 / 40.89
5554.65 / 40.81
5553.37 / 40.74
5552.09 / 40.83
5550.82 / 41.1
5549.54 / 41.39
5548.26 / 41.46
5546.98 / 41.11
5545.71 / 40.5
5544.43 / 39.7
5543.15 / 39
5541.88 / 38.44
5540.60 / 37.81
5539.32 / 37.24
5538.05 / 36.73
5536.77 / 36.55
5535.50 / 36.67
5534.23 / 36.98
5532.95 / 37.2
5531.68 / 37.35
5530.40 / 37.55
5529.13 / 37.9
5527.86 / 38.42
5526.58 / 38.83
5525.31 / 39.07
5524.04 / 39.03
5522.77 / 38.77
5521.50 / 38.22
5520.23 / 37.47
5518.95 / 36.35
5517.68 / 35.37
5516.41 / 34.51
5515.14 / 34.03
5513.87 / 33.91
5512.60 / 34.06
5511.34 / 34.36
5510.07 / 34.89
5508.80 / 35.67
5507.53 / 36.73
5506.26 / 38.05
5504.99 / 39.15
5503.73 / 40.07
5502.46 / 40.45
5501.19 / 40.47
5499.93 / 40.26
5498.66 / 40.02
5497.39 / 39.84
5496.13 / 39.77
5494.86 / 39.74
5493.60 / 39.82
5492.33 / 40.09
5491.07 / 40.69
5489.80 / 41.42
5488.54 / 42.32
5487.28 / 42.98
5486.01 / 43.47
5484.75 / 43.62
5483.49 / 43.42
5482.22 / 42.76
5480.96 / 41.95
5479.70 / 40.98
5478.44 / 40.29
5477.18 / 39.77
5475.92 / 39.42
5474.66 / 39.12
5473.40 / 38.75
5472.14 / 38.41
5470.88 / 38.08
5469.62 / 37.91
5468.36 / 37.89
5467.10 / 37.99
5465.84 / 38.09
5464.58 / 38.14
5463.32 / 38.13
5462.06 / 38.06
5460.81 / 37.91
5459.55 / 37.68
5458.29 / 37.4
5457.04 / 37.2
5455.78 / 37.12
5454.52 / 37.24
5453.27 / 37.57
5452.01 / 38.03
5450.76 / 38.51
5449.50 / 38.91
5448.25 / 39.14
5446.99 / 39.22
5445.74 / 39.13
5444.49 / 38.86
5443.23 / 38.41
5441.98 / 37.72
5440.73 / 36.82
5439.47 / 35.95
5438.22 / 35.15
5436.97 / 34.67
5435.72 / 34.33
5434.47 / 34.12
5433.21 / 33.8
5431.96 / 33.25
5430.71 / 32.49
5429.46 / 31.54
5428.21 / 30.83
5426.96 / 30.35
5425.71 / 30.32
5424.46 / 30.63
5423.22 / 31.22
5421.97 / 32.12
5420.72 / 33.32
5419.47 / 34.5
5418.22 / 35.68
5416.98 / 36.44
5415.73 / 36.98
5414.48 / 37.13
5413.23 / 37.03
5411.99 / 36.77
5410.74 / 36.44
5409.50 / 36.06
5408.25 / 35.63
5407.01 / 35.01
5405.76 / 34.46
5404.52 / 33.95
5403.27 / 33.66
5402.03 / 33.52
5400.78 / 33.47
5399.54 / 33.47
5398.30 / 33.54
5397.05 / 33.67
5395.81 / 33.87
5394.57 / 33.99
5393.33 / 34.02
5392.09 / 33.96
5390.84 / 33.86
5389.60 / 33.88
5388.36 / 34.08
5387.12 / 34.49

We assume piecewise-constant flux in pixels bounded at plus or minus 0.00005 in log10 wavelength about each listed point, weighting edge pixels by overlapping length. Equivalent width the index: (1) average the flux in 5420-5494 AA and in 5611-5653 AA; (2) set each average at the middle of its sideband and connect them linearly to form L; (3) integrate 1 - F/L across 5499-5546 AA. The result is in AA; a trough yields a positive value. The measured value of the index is 1.7 AA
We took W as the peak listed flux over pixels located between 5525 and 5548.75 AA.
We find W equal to 41.46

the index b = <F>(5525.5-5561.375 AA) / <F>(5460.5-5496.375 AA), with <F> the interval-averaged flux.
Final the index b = 0.98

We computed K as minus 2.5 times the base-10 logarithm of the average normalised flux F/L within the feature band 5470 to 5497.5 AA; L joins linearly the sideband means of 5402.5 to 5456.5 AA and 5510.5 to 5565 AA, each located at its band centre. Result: -0.106 mag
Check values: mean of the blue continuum 35.4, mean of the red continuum 38.6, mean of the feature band 40.8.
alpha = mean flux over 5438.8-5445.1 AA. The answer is 37.5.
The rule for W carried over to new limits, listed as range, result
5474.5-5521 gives 43.62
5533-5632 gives 42.47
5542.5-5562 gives 41.62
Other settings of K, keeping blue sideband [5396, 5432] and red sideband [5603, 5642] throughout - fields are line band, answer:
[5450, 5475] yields -0.066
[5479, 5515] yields -0.076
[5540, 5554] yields -0.039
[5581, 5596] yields 0.048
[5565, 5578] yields -0.001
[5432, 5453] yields -0.059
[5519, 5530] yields -0.010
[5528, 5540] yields 0.032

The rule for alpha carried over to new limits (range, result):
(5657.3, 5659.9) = 38.2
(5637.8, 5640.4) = 41.9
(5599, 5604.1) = 39.4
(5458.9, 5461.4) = 37.7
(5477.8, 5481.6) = 41.2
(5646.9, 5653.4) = 38.9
